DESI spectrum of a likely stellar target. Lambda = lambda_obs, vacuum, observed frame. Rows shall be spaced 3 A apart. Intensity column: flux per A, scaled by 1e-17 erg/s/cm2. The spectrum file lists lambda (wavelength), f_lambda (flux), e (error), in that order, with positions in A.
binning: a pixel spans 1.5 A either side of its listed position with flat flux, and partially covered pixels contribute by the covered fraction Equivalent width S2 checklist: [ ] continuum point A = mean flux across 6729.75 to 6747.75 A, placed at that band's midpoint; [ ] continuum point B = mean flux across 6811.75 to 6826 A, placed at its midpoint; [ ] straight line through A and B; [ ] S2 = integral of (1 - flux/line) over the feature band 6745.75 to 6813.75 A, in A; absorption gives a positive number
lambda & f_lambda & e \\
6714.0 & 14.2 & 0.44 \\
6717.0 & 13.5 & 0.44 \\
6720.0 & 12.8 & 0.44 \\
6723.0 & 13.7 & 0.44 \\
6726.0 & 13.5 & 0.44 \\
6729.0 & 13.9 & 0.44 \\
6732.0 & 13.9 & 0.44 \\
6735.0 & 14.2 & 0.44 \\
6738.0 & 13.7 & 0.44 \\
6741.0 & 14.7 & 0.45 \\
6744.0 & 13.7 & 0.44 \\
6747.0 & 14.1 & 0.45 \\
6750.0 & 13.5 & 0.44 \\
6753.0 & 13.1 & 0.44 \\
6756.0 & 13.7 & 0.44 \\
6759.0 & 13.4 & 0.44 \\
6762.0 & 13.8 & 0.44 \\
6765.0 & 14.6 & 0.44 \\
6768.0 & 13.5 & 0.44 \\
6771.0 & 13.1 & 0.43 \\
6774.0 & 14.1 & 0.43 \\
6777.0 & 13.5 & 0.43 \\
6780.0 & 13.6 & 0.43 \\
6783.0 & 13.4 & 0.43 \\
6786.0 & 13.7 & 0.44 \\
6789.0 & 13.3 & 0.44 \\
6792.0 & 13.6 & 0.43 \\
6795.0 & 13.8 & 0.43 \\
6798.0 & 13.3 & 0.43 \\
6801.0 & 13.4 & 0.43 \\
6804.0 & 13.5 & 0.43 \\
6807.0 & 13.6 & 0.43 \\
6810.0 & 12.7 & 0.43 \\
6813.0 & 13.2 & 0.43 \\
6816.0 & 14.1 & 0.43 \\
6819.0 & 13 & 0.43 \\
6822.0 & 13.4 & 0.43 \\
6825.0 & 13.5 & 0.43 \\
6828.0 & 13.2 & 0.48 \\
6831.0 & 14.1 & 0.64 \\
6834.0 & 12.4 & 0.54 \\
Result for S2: 0.9 A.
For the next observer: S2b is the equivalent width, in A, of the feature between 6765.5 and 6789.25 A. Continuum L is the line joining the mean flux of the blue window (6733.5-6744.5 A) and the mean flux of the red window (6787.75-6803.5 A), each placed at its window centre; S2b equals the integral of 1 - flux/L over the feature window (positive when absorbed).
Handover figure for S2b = 0.2 A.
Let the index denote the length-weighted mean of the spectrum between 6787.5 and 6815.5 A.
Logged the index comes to 13.4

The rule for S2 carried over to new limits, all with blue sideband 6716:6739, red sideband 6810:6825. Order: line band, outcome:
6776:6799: -0.1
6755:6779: -0.3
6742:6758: -0.1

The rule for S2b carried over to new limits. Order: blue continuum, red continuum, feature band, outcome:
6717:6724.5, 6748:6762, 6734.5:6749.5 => -0.7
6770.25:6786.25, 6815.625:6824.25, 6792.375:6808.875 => 0.0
